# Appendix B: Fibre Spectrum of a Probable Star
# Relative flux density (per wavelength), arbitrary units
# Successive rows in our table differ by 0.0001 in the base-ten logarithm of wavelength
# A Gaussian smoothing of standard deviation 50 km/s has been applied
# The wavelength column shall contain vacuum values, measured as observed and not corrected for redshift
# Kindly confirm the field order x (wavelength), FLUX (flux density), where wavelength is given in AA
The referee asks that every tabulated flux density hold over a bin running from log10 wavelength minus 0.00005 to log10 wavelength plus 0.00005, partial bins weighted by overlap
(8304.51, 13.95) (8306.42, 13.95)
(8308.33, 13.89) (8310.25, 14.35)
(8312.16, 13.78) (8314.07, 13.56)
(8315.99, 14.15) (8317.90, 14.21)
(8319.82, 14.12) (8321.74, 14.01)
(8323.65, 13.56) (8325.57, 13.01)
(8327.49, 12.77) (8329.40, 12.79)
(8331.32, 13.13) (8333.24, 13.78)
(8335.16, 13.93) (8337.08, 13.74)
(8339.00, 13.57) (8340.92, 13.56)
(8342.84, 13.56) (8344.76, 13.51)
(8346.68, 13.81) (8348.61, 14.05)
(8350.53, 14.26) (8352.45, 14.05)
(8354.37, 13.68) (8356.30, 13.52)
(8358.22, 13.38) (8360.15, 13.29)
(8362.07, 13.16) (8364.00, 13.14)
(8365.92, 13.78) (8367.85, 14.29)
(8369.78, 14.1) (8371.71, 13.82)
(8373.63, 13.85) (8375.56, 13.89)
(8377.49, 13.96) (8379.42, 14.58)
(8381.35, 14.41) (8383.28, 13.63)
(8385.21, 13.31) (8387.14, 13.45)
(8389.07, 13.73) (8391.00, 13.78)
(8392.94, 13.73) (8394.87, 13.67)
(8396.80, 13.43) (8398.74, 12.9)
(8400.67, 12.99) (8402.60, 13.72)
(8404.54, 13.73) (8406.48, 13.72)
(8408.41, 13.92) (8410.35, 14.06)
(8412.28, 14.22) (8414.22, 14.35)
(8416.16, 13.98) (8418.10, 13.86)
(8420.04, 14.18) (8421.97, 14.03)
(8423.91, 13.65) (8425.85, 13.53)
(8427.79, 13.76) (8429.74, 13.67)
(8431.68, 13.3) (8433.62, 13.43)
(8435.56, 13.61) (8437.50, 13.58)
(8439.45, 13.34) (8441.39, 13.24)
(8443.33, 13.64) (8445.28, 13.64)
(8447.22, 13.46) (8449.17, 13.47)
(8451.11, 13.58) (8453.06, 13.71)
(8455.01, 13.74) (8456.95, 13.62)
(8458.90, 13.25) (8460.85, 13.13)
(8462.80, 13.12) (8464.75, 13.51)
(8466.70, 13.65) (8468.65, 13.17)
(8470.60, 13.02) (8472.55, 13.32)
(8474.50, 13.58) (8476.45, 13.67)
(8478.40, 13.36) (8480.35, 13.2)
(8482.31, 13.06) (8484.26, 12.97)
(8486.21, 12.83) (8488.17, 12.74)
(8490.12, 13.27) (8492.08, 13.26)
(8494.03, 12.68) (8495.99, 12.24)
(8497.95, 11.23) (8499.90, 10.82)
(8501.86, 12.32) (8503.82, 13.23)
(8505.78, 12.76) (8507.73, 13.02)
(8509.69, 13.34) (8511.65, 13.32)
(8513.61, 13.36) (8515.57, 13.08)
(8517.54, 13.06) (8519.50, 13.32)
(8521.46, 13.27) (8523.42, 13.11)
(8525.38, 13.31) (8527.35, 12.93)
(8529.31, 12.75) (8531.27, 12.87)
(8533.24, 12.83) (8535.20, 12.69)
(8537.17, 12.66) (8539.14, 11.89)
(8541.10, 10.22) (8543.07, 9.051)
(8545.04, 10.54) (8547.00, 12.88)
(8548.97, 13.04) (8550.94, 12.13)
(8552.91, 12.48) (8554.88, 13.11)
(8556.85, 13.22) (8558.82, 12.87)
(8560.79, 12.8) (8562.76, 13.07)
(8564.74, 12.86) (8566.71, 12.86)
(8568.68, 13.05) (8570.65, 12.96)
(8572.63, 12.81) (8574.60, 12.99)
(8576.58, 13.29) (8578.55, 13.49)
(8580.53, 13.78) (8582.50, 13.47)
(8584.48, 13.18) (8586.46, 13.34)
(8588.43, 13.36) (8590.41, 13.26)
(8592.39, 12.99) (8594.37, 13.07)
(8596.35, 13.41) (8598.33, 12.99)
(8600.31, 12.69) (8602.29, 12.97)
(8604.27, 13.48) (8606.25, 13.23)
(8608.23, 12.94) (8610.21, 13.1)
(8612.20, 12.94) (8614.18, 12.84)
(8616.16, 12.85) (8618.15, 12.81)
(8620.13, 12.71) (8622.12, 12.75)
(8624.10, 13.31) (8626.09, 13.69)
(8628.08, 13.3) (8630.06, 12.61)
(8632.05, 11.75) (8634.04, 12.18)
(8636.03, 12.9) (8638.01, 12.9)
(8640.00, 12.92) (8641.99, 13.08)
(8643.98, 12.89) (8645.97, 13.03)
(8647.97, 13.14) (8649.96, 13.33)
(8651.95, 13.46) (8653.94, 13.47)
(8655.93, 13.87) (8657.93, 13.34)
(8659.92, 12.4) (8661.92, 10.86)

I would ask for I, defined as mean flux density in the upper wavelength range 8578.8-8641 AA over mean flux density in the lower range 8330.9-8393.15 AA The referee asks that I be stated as 0.9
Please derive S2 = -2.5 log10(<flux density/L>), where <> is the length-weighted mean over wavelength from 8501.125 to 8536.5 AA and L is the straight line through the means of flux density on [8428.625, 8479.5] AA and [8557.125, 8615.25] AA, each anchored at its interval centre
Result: 0.02 mag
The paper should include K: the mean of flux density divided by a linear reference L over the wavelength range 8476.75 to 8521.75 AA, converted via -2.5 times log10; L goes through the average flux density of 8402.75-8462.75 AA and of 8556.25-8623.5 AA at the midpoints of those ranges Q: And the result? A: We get 0.05 mag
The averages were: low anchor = 13.7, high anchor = 13.1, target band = 12.9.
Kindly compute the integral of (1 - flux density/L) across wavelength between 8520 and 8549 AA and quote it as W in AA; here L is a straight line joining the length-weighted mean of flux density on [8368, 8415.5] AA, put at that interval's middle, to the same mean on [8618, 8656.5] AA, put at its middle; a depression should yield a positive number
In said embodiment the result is 2.3 AA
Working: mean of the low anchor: 13.8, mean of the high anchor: 13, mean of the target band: 12.3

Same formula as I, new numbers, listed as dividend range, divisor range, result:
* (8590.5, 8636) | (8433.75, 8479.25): 0.96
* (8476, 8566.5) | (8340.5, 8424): 0.92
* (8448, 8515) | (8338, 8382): 0.95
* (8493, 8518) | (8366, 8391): 0.91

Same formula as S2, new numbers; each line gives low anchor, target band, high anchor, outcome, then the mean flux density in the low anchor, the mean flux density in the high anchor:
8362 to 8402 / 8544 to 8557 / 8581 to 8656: 0.07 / 13.7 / 13.1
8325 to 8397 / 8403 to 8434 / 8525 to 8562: -0.05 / 13.7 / 12.3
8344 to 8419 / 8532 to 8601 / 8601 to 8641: 0.03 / 13.8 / 12.9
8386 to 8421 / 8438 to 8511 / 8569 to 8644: 0.03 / 13.7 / 13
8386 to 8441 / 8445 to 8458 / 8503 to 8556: -0.02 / 13.7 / 12.6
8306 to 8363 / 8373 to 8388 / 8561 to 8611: -0.02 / 13.7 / 13.1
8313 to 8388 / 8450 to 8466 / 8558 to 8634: 0.00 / 13.7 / 13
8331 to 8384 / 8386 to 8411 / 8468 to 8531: 0.00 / 13.8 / 13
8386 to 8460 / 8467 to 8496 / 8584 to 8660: 0.03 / 13.6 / 13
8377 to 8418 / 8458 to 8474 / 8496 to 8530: -0.01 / 13.8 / 12.8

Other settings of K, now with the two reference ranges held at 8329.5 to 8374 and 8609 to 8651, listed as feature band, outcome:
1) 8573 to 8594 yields -0.02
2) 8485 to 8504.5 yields 0.07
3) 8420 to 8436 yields -0.02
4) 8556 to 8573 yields 0.01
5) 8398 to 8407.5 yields 0.01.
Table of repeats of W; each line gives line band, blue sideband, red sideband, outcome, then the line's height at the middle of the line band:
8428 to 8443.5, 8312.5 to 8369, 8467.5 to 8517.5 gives -0.3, 13.2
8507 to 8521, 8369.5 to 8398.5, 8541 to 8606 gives -0.1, 13.1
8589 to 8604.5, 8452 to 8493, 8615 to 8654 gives -0.1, 13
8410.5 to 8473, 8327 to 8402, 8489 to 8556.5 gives -2.3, 13.1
